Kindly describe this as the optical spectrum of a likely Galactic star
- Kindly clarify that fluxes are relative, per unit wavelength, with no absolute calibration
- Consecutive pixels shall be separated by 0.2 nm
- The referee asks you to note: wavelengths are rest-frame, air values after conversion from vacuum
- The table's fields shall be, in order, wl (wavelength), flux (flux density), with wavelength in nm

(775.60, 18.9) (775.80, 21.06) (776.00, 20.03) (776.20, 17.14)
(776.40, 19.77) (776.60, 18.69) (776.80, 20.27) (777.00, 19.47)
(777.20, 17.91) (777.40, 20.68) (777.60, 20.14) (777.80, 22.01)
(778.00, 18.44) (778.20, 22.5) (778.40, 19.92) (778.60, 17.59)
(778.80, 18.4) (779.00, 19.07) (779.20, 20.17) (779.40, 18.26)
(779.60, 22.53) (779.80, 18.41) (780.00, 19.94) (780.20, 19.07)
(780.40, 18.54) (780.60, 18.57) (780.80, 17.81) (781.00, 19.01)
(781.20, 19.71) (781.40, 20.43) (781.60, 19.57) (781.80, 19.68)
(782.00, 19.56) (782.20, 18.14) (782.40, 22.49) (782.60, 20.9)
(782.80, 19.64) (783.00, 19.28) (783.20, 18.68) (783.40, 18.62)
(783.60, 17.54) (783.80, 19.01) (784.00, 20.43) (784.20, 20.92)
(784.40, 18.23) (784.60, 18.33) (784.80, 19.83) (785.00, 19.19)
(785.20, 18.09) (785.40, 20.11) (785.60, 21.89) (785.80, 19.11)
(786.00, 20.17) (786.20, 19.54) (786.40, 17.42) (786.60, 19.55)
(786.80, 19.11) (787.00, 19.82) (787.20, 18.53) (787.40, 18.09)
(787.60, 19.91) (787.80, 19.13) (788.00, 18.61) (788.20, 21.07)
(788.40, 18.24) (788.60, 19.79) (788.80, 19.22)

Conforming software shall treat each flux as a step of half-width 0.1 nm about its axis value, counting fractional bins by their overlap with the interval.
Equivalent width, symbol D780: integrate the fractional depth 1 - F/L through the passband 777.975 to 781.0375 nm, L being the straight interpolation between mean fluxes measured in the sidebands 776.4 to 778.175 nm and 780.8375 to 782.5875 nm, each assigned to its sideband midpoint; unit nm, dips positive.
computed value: 0.08 nm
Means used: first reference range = 19.8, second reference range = 19.8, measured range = 19.3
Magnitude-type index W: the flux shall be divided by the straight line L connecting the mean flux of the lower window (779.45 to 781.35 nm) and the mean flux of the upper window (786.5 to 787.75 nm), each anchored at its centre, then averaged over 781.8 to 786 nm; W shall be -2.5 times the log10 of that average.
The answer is -0.02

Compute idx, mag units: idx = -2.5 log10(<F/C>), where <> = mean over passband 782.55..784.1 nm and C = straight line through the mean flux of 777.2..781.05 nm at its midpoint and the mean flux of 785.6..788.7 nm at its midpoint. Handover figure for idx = 0.01 mag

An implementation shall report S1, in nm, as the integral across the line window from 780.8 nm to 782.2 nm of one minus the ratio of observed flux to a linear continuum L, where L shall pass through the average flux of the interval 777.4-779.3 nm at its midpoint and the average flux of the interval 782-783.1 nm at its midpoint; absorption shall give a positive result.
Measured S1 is 0.04 nm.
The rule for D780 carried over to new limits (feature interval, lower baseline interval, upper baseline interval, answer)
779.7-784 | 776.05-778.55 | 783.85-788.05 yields 0.048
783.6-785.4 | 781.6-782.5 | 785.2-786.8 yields 0.044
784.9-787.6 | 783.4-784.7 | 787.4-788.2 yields -0.015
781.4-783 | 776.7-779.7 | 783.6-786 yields -0.029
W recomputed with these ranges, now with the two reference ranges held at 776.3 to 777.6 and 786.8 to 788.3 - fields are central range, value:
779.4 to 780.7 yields 0.00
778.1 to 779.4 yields 0.00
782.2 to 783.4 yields -0.03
